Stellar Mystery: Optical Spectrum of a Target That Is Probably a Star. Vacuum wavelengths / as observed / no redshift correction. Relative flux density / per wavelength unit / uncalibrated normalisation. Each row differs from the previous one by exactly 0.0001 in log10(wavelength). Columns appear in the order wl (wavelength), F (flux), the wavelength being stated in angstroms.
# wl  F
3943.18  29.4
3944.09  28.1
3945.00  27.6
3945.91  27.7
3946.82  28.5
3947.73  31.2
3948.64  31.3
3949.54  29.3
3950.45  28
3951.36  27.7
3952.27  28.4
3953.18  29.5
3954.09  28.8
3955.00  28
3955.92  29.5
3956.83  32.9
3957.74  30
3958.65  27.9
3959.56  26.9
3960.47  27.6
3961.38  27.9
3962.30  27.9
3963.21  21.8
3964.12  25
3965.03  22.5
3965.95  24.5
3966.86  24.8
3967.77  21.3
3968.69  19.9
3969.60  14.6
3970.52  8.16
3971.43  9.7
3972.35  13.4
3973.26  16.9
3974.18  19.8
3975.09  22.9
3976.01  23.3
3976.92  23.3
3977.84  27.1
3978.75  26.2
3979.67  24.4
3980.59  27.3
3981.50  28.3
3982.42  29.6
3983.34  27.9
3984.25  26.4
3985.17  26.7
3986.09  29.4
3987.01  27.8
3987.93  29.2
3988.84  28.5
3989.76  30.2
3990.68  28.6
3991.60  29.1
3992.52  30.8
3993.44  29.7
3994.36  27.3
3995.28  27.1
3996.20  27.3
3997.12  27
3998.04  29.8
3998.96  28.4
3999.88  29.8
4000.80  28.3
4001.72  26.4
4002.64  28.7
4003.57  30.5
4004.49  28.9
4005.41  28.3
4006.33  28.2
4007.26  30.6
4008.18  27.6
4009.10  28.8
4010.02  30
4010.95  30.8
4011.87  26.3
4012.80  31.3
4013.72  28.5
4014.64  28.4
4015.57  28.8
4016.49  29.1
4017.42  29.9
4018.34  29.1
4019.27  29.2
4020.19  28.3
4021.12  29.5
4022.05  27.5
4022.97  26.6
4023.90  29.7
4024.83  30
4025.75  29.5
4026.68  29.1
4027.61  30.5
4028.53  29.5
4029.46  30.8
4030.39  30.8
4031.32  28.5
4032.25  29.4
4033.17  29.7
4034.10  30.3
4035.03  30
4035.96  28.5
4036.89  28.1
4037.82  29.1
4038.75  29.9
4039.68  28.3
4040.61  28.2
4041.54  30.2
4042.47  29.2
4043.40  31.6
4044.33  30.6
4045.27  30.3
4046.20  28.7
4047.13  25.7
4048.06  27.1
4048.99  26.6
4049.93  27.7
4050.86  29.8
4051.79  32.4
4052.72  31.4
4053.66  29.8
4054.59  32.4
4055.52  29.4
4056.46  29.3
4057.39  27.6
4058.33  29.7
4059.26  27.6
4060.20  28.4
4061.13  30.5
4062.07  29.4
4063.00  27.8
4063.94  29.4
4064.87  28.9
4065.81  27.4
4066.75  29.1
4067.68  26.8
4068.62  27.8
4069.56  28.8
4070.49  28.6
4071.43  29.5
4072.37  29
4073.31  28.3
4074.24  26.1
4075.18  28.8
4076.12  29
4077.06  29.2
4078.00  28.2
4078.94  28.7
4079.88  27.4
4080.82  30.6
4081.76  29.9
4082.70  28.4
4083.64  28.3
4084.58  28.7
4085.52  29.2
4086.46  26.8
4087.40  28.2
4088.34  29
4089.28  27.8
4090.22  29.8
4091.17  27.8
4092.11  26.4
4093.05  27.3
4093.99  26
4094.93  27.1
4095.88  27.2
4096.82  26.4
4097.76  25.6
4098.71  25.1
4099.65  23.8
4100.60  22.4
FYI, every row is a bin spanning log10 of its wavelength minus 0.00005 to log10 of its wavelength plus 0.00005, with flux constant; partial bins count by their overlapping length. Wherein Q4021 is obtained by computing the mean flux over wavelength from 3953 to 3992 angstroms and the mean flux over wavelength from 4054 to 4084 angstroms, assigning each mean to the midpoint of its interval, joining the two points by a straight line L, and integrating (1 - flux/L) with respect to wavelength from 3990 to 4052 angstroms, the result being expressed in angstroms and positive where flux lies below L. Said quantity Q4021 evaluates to -5.0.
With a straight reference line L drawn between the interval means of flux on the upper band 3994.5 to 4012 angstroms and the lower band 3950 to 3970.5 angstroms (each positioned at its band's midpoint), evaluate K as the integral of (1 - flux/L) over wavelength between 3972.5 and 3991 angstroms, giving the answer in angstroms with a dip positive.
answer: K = 0.8 angstroms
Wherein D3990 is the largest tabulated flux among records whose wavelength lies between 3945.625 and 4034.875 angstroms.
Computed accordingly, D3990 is 32.9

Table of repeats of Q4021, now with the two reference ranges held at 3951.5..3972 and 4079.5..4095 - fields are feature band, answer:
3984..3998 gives -1.73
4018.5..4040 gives -2.28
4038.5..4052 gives -1.04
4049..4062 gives -1.11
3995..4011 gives -1.87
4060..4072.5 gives -0.50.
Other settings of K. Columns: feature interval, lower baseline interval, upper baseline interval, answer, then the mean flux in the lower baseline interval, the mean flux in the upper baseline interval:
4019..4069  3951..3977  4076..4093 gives -4.3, 23.6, 28.5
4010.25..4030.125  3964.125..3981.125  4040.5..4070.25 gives -2.9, 20.7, 29.1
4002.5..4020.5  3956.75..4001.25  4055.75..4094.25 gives -1.8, 25.4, 28.4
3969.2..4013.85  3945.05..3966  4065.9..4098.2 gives 2.7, 28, 28.1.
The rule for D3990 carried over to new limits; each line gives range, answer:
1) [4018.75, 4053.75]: 32.4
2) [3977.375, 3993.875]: 30.8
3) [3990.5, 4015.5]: 31.3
